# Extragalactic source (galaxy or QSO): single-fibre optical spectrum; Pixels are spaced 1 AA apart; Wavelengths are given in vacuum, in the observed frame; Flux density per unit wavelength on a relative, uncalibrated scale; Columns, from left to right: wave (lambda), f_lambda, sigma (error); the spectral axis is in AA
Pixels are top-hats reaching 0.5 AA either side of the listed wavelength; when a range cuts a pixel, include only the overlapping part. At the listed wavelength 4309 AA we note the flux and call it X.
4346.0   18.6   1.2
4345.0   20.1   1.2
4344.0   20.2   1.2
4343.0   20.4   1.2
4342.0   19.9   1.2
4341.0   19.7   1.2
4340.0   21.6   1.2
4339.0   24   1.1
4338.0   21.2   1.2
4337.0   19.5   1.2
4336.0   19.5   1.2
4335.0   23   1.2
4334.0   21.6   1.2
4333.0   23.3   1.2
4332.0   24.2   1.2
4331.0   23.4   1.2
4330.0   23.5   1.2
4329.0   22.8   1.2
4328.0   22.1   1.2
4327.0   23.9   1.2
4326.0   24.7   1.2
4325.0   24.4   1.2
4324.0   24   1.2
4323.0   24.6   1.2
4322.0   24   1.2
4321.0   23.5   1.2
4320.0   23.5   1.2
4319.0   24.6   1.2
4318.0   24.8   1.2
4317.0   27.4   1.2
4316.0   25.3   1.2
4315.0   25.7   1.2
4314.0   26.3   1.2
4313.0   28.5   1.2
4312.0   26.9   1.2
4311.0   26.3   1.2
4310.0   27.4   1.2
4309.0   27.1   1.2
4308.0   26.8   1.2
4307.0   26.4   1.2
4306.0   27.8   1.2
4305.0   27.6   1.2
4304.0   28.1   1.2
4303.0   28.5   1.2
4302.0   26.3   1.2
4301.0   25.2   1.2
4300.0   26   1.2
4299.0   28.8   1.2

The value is 27.1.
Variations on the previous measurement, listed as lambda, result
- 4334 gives 21.6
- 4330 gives 23.5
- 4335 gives 23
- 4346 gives 18.6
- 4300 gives 26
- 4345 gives 20.1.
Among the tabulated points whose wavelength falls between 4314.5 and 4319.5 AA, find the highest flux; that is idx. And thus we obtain 27.4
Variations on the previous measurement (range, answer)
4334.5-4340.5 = 24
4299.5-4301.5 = 26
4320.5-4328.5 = 24.7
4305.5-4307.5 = 27.8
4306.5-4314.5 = 28.5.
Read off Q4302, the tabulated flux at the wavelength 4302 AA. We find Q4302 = 26.3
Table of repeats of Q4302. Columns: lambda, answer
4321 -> 23.5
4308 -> 26.8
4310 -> 27.4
